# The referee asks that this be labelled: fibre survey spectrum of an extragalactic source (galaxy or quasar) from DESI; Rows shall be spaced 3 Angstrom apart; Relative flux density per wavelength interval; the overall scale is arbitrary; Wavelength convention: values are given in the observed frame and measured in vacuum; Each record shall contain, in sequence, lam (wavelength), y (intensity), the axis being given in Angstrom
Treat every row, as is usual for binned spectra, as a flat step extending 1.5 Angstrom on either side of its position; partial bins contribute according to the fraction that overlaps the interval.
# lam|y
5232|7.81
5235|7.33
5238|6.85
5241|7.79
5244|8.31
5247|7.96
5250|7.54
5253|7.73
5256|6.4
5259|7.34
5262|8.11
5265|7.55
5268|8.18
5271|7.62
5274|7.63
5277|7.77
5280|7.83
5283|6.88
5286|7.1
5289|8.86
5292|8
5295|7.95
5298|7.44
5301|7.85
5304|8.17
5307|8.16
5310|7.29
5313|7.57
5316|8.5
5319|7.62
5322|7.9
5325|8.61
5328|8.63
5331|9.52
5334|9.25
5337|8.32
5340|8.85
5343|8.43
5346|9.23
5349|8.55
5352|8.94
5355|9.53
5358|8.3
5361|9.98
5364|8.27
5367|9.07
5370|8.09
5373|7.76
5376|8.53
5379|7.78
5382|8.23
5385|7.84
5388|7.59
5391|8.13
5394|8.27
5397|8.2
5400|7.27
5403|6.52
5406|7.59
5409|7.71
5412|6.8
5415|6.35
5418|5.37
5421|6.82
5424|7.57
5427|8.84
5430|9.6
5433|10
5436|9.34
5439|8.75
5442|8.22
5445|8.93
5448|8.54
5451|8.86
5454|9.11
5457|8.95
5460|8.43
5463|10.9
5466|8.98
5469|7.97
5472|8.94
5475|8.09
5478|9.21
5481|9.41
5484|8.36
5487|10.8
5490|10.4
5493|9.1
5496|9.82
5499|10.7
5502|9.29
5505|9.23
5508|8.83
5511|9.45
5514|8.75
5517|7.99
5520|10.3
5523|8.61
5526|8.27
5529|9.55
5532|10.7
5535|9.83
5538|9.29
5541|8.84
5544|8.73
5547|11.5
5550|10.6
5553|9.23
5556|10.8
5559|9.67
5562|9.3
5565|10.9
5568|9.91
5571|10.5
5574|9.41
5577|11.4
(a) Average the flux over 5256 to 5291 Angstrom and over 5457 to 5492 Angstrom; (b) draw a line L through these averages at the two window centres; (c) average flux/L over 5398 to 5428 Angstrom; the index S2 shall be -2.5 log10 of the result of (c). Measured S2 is 0.23 mag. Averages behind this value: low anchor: 7.66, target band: 7.07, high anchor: 9.21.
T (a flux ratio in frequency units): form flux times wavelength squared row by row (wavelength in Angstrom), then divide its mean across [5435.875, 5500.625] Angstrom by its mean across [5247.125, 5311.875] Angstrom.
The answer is 1.28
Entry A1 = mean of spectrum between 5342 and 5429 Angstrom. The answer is 7.99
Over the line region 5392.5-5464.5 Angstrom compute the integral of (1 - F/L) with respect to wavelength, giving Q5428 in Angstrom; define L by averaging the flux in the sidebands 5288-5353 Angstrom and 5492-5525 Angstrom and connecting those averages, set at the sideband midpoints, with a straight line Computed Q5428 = 5.5 Angstrom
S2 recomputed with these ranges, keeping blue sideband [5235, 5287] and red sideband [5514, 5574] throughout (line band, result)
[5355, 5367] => -0.08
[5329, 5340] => -0.11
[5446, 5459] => 0.02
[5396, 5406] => 0.18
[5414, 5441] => 0.09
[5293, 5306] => 0.00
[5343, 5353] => -0.08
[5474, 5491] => -0.02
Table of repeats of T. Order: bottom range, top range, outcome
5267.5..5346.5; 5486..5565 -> 1.29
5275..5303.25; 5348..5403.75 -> 1.10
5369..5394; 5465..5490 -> 1.17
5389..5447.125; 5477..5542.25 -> 1.23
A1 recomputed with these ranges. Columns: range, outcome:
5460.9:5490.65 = 9.26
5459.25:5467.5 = 9.53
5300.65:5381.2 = 8.48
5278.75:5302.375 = 7.74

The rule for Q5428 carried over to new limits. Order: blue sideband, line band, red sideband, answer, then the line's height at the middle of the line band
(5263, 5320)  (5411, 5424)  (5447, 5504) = 3.46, 8.8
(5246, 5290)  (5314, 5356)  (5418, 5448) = -3.71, 7.98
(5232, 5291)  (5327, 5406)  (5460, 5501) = 0.49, 8.48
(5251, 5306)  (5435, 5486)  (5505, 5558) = 0.47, 8.98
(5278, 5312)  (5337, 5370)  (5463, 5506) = -2.35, 8.26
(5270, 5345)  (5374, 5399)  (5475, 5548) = 1.59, 8.6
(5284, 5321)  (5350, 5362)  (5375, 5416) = -2.17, 7.73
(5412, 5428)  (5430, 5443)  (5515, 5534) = -3.39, 7.28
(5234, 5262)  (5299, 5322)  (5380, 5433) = -0.94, 7.56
